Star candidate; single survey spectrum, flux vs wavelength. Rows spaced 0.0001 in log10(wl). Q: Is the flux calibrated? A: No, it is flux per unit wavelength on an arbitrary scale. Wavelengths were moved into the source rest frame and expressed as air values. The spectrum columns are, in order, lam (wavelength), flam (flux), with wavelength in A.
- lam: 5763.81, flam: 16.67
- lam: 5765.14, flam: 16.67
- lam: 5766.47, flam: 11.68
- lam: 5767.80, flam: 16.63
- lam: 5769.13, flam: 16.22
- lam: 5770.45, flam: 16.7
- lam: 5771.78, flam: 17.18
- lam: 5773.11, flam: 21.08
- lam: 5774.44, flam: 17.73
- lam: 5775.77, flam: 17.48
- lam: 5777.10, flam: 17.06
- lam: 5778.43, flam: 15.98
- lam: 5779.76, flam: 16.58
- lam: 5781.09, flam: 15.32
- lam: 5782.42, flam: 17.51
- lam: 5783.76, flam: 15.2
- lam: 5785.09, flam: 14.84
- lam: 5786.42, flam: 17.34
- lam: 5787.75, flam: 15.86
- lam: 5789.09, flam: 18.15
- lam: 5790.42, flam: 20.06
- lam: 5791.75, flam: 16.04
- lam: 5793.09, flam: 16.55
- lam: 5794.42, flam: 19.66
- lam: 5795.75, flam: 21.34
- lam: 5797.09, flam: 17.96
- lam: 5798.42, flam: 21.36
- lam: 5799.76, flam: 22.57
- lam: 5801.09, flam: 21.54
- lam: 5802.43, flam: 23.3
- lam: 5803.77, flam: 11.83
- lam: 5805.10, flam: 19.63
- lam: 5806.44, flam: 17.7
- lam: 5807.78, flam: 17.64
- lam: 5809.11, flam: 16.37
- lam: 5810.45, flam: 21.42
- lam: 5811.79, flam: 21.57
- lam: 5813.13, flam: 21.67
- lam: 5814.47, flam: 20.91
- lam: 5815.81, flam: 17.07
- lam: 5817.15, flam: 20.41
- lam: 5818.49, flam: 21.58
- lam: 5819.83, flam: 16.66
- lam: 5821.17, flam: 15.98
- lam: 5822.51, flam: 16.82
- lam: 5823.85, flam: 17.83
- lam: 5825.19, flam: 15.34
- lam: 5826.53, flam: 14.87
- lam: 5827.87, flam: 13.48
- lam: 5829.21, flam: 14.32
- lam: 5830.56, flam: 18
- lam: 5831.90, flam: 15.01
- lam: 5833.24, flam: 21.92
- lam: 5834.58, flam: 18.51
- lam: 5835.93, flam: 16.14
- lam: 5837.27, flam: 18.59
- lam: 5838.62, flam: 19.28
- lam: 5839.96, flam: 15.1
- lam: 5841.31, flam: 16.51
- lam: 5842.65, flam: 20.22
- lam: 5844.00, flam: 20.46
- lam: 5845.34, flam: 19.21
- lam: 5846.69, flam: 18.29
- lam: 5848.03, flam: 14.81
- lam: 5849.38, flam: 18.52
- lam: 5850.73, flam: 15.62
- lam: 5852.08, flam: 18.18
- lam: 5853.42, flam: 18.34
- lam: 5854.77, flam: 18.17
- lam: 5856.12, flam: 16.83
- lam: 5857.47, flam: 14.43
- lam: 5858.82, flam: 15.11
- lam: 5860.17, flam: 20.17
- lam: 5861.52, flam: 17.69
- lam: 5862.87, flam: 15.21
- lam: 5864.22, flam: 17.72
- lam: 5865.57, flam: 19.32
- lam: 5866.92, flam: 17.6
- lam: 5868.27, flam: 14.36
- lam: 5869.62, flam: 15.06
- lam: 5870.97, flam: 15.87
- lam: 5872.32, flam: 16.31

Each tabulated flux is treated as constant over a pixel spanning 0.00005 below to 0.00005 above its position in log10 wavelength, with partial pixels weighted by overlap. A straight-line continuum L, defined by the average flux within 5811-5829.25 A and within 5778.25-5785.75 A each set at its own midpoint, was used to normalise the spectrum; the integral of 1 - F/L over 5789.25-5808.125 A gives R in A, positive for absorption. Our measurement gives -2.6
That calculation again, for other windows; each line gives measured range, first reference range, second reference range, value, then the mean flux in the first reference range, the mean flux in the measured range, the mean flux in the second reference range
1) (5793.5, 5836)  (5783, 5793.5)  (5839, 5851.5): -3.2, 16.8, 18.5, 17.7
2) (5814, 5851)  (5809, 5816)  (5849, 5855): 2.7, 20.3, 17.6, 17.7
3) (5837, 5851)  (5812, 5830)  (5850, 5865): -0.5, 17.6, 17.9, 17.1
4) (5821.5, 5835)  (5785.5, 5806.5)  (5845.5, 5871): 1.0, 18.8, 16.6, 17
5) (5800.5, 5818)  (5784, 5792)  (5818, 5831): -2.8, 17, 19.3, 16.4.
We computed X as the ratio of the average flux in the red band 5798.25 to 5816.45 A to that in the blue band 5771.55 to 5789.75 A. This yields 1.2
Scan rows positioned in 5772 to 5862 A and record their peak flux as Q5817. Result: 23.3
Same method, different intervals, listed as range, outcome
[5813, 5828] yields 21.67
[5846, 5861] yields 20.17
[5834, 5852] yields 20.46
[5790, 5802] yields 22.57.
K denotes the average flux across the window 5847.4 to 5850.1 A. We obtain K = 16.6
